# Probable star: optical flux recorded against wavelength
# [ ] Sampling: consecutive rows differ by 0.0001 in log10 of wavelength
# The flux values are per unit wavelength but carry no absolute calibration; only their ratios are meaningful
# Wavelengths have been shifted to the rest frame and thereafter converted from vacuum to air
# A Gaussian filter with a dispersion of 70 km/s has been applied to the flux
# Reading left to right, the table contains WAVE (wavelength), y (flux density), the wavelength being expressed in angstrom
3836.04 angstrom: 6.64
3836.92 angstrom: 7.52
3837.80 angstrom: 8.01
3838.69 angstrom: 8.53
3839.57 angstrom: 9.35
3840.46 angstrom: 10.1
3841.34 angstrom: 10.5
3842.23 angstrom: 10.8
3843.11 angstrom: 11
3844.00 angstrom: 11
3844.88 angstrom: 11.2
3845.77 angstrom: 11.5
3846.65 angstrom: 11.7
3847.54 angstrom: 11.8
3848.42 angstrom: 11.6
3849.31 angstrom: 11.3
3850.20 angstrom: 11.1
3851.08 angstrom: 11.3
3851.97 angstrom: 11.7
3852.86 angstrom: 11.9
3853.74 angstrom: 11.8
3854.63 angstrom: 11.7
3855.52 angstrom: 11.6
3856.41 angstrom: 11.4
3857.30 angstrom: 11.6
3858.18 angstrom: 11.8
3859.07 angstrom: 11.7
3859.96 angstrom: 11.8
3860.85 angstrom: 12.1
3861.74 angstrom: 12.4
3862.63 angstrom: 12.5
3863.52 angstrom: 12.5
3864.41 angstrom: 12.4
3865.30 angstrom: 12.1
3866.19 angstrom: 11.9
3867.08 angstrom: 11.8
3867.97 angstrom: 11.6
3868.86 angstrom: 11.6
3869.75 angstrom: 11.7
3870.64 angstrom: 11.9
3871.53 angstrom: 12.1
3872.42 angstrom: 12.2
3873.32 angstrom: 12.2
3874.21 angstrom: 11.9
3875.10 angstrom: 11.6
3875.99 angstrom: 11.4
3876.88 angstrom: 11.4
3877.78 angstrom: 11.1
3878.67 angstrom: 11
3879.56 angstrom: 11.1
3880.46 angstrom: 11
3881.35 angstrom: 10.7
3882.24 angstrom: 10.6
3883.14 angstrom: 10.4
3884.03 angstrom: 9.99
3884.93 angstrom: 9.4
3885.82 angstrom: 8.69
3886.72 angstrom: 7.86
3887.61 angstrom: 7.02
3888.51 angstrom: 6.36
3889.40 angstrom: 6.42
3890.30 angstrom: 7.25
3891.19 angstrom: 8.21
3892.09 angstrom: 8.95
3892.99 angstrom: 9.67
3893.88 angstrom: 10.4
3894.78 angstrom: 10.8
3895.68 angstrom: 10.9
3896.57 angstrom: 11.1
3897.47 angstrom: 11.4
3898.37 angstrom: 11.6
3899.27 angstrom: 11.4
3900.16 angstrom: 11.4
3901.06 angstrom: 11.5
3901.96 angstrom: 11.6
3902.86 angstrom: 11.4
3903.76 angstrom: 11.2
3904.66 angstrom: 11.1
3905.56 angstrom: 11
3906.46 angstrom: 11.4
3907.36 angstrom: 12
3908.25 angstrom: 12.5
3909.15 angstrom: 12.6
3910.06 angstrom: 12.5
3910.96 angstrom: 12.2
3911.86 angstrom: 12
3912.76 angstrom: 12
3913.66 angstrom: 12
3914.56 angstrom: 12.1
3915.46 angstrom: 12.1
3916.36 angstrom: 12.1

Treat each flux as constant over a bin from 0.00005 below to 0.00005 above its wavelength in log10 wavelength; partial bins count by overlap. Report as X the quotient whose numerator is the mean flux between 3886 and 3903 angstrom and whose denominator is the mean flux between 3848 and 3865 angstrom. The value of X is 0.82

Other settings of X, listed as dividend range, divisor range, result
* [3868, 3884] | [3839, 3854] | 1.02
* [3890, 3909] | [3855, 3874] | 0.91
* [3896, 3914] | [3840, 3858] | 1.03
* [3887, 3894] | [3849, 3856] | 0.69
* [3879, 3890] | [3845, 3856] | 0.79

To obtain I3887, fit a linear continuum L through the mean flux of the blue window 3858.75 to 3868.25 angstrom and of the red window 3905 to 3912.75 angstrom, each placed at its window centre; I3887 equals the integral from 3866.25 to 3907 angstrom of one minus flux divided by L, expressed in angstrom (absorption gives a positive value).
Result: 5.0 angstrom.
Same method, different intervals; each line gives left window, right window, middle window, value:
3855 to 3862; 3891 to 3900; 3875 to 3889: 1.38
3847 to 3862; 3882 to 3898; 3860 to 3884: -2.74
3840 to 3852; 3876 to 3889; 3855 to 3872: -2.29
